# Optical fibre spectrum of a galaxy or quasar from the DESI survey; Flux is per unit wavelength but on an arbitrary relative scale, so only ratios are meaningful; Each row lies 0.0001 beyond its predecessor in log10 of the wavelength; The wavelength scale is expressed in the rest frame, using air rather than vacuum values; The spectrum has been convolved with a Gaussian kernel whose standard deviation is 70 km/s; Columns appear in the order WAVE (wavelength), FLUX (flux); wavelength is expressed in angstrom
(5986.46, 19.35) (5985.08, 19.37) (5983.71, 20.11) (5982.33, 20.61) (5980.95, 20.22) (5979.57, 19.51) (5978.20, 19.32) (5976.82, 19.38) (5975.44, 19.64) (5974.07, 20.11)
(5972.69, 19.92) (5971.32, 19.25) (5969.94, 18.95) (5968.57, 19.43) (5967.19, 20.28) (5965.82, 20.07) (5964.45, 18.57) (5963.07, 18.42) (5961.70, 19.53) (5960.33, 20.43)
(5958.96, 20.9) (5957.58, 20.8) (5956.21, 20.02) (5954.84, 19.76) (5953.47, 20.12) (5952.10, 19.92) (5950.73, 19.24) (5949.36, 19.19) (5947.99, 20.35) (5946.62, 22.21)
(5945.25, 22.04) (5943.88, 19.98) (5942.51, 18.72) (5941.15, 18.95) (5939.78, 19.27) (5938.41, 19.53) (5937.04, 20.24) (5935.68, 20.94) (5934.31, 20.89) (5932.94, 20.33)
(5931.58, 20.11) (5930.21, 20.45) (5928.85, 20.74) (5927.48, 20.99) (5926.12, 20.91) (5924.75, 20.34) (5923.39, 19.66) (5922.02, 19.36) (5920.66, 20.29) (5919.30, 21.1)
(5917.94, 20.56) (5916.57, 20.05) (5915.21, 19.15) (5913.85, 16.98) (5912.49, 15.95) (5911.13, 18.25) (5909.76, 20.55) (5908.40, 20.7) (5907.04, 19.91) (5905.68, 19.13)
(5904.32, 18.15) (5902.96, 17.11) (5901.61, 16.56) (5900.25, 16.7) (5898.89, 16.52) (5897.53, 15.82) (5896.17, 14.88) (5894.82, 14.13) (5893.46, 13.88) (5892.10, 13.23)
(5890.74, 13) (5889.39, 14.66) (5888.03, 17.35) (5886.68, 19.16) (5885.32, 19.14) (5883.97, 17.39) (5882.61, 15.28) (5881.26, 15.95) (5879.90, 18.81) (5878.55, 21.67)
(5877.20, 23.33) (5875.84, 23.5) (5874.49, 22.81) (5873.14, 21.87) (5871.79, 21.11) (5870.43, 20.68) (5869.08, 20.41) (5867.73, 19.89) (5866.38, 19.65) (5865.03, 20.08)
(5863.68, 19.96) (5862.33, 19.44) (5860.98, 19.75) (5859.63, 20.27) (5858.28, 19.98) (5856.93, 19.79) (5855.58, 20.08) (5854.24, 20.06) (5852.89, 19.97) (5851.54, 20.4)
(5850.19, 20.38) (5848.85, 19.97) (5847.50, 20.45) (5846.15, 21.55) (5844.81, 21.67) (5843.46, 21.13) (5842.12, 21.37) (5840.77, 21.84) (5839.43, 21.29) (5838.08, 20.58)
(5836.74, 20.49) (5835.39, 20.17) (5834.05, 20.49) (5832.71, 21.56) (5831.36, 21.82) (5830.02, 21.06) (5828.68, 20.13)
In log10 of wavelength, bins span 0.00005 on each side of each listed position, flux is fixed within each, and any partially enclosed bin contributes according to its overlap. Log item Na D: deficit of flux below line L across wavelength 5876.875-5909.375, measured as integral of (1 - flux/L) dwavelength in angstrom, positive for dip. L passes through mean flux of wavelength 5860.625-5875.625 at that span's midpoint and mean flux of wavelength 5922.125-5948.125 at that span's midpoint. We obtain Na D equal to 5.33 angstrom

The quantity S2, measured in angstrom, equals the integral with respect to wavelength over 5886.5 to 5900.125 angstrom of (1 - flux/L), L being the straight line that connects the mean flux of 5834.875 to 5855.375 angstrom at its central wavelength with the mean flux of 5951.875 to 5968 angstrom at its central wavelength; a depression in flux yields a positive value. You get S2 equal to 3.48 angstrom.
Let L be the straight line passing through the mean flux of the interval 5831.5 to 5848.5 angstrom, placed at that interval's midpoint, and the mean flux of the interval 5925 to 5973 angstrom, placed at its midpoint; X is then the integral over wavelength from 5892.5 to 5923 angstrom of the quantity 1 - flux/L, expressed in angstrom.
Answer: 3.7 angstrom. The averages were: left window 21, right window 20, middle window 18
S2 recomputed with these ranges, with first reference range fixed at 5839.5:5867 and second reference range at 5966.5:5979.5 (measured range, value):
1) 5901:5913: 0.9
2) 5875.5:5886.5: 0.5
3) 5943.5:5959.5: -0.5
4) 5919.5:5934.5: -0.4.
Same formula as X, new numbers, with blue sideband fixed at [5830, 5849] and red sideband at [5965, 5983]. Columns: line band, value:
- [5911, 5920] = 0.62 angstrom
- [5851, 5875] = 0.57 angstrom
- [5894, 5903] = 2.04 angstrom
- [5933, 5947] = -0.12 angstrom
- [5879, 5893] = 2.83 angstrom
